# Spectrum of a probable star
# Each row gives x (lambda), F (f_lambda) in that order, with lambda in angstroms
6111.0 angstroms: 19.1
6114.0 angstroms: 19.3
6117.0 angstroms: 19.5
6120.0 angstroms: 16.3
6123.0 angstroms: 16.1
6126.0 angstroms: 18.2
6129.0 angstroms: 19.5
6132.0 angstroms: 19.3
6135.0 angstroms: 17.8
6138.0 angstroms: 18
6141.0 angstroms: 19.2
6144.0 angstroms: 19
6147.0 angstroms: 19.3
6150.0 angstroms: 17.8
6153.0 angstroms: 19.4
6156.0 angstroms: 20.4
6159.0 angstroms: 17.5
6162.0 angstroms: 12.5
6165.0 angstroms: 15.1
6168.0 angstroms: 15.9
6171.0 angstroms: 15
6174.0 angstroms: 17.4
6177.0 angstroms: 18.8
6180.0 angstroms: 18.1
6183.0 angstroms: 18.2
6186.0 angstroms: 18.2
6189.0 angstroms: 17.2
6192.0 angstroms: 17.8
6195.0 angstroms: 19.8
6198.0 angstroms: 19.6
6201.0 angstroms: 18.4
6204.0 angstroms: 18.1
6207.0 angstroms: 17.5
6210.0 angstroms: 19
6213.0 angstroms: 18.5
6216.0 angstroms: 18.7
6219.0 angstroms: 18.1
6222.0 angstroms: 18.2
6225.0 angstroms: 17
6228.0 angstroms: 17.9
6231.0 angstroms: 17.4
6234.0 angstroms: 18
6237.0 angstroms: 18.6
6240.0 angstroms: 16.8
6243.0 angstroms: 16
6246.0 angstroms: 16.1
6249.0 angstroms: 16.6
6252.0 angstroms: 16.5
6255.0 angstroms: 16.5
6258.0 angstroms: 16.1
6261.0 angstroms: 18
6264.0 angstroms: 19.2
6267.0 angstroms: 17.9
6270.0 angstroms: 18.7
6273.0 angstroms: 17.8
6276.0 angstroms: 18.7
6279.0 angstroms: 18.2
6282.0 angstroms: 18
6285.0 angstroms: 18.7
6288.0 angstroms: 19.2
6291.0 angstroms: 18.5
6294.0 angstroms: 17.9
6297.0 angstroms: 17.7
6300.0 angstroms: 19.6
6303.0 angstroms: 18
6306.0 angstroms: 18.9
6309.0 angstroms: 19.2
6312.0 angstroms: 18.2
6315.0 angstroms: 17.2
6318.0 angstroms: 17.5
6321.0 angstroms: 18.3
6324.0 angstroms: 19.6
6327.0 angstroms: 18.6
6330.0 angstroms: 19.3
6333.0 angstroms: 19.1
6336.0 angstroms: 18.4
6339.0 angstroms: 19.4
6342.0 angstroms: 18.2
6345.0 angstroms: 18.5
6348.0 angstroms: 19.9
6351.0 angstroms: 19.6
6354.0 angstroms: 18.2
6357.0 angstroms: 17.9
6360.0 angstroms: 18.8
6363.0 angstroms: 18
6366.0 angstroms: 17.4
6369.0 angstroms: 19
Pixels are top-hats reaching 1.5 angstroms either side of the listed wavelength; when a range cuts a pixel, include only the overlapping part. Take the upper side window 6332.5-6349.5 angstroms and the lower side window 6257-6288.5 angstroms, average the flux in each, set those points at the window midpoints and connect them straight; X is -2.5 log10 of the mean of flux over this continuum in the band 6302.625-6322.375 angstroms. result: 0.03 mag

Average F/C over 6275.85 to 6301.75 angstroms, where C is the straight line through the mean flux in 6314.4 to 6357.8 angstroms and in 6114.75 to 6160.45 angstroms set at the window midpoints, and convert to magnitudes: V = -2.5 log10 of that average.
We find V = 0.01 mag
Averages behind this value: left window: 18.5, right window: 18.7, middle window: 18.5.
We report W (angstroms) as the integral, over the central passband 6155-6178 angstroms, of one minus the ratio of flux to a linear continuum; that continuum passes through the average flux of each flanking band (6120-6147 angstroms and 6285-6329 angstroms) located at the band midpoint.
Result 2.4 angstroms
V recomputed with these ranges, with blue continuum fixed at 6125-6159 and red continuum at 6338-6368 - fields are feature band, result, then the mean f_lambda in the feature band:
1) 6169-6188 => 0.07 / 17.6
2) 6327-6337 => -0.02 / 18.9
